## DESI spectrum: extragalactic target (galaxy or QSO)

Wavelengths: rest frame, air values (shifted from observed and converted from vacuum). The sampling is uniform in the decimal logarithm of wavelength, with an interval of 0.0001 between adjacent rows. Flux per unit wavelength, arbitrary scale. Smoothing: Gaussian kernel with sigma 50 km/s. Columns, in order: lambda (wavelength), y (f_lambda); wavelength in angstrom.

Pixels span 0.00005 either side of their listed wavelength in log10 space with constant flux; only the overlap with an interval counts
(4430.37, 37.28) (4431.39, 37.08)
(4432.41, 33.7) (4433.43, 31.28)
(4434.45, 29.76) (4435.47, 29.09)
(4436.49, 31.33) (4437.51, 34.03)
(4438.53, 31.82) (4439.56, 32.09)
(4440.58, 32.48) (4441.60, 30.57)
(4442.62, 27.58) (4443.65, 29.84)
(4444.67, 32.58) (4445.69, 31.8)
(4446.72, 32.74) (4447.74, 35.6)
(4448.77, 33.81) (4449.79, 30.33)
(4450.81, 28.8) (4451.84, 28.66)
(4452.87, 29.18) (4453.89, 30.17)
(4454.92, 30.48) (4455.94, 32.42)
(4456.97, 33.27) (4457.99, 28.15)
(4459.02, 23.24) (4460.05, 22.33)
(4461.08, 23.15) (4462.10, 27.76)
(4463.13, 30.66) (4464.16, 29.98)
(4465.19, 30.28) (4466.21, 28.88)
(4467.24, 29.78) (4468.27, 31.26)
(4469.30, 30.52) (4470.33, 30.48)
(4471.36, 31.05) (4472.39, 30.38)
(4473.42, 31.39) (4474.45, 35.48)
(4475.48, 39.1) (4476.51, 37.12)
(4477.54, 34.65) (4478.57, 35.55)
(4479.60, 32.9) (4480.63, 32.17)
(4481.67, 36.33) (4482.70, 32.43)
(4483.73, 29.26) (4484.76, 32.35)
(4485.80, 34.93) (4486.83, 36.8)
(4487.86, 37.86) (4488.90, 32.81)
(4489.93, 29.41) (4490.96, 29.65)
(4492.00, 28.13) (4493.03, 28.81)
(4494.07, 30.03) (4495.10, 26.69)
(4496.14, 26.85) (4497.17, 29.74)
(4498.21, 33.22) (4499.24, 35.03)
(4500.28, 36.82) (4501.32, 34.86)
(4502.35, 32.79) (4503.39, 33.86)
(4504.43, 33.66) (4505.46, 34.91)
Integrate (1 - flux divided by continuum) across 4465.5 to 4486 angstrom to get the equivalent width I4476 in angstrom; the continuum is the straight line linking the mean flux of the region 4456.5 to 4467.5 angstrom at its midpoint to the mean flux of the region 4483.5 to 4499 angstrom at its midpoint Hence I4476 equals -2.28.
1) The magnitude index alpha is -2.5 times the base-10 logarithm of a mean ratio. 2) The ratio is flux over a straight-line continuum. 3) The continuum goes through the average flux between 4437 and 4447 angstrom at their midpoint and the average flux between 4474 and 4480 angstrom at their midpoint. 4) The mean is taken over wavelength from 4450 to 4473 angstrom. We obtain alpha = 0.17 mag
